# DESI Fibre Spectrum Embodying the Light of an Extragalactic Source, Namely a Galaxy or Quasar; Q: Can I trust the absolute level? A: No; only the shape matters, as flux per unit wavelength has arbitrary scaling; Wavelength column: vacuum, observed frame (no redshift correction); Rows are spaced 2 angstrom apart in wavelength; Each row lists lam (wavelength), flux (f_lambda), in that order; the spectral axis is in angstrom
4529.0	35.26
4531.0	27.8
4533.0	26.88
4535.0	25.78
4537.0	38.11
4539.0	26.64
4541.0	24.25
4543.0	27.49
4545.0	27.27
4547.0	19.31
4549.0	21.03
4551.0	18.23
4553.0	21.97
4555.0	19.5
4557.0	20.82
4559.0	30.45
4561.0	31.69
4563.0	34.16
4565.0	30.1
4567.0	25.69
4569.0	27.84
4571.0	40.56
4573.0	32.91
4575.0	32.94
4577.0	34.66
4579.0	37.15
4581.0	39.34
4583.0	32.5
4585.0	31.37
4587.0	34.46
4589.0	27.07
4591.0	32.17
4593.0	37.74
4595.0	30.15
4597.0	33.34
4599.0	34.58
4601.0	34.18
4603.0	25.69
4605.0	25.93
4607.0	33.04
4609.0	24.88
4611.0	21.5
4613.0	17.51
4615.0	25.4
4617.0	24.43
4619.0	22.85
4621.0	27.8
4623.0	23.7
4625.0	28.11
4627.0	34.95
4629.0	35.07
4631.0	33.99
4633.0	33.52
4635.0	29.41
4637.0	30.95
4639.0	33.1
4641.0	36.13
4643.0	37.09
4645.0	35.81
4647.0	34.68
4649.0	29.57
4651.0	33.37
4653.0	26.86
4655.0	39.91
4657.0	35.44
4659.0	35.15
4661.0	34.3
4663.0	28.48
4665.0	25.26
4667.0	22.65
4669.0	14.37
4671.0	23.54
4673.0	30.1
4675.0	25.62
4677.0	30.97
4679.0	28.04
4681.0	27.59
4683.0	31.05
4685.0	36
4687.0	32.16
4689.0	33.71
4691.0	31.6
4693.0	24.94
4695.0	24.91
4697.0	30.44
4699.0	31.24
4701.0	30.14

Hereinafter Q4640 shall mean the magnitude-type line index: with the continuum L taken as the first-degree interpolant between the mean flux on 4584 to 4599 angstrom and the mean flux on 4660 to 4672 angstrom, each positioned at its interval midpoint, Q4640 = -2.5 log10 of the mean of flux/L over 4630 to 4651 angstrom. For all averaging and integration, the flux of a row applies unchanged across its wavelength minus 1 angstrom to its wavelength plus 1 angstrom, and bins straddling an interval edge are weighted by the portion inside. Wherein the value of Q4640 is -0.22 mag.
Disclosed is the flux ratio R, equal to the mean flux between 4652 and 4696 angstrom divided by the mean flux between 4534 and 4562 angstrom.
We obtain 1.16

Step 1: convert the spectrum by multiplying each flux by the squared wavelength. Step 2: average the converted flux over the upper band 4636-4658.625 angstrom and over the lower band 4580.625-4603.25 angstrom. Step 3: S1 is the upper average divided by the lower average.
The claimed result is 1.1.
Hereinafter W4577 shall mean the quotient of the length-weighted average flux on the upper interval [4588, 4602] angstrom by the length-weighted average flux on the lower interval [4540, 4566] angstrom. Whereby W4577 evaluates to 1.3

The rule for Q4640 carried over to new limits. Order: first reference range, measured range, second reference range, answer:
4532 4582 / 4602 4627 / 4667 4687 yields 0.11 mag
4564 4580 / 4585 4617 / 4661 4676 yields 0.05 mag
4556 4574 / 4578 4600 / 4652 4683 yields -0.12 mag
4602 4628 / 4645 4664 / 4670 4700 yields -0.19 mag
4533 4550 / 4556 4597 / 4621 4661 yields -0.13 mag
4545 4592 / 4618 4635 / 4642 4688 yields 0.00 mag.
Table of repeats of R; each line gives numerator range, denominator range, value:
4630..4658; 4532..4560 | 1.35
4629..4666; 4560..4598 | 1.00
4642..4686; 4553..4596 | 0.97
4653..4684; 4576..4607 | 0.88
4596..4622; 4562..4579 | 0.83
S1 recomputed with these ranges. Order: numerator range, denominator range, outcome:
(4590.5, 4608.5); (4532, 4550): 1.24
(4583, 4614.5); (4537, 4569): 1.17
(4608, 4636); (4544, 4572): 1.07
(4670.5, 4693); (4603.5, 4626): 1.23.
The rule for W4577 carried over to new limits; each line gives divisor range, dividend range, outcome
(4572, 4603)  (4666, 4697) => 0.84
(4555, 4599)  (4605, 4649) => 0.93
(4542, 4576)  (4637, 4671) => 1.15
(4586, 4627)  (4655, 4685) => 1.01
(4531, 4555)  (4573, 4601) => 1.34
